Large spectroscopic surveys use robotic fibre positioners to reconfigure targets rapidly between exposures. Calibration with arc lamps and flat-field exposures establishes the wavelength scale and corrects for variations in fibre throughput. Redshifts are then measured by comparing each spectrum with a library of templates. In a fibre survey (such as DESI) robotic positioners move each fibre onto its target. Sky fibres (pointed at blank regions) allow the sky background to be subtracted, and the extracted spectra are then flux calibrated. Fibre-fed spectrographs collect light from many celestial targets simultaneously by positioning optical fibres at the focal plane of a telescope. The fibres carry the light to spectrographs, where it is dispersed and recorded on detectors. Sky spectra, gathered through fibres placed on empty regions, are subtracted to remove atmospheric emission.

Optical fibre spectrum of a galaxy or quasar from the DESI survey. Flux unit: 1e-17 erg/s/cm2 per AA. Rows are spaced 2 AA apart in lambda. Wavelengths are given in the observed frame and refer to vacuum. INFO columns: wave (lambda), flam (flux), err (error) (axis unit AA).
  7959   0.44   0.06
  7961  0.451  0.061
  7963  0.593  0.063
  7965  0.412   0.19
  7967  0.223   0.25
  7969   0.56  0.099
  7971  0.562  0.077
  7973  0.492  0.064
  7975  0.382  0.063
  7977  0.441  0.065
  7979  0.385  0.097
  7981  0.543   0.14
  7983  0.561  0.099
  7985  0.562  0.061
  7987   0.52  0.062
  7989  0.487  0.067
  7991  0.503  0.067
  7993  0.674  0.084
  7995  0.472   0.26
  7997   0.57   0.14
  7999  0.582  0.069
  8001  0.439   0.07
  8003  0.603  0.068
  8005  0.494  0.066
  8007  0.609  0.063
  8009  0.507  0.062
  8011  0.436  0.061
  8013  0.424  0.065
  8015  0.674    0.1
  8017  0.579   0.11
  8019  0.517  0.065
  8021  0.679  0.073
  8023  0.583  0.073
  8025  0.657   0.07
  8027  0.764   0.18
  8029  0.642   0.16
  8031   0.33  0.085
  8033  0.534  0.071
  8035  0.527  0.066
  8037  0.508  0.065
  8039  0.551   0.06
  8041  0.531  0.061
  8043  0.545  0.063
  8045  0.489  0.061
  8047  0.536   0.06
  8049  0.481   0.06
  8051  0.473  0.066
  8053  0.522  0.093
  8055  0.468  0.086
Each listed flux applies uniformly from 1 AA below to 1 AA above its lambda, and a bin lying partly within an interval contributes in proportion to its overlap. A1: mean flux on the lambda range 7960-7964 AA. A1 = 0.522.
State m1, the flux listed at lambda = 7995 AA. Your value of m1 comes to 0.472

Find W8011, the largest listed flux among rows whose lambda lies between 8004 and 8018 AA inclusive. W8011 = 0.674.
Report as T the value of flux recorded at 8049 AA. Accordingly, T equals 0.481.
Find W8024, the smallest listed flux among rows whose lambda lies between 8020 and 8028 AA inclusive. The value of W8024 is 0.583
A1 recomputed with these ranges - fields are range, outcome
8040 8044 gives 0.538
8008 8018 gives 0.524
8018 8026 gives 0.609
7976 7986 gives 0.498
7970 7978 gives 0.469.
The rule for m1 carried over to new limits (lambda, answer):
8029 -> 0.642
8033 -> 0.534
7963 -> 0.593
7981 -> 0.543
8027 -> 0.764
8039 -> 0.551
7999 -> 0.582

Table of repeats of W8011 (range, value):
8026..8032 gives 0.764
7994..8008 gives 0.609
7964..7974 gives 0.562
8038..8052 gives 0.551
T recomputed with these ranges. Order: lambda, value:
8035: 0.527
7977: 0.441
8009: 0.507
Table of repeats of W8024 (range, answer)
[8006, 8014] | 0.424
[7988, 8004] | 0.439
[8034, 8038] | 0.508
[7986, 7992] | 0.487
